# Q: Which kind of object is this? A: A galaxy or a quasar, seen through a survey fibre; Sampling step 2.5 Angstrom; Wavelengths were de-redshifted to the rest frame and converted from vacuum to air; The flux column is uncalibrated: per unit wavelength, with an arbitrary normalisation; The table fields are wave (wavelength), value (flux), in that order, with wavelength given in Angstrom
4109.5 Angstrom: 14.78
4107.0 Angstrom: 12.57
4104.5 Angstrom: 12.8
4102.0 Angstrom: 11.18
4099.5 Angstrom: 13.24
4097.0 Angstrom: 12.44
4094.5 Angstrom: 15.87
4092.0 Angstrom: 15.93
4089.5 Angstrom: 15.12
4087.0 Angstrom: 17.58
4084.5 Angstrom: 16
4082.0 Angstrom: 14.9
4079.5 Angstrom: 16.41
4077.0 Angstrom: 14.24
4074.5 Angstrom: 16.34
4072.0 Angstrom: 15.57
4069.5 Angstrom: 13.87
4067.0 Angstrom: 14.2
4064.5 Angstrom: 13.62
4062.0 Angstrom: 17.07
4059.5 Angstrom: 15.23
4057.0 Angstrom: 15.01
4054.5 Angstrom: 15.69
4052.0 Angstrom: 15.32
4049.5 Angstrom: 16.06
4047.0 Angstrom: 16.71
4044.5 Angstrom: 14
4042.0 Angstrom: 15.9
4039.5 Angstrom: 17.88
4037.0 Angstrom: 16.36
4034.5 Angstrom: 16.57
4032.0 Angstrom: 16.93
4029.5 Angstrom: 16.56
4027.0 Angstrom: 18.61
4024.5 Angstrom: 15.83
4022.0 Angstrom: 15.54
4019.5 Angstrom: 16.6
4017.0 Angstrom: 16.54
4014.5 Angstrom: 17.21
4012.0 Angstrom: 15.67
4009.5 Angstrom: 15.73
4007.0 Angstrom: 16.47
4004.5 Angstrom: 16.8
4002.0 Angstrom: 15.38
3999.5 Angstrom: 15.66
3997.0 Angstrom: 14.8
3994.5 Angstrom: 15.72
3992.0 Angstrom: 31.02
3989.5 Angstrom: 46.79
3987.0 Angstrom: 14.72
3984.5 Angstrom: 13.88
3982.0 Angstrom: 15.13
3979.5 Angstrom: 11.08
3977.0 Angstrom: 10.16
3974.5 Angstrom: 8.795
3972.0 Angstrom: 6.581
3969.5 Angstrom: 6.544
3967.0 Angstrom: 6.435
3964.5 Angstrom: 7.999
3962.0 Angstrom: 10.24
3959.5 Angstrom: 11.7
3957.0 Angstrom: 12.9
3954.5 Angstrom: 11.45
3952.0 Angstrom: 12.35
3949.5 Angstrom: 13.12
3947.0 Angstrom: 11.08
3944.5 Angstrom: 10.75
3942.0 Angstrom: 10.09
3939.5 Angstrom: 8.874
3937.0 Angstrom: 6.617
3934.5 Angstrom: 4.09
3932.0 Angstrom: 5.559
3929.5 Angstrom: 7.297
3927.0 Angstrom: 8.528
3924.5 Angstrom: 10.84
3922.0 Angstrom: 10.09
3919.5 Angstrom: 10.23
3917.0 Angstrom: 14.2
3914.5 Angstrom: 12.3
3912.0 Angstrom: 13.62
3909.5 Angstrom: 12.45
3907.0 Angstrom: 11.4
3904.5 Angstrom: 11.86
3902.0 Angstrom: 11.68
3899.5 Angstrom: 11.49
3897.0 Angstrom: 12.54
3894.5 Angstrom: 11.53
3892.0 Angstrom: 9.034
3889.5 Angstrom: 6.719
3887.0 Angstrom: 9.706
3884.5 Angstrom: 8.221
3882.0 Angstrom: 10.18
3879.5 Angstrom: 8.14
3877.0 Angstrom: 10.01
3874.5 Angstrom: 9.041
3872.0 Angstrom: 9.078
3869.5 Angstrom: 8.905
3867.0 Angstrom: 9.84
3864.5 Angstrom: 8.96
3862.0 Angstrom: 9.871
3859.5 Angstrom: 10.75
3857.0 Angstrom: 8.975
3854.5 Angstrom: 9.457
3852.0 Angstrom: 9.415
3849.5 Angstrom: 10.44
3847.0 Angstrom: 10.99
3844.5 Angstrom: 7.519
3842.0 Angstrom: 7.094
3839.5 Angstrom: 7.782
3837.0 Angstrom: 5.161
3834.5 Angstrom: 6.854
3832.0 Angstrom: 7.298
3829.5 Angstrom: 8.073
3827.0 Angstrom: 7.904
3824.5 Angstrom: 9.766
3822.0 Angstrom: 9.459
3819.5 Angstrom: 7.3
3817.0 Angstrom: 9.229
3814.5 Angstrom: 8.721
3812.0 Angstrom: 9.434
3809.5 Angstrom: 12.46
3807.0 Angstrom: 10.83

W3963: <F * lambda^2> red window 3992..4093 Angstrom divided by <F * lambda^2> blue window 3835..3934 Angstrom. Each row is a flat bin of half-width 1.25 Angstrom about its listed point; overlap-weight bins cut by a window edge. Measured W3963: 1.79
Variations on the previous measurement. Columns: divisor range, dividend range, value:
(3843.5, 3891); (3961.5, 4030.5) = 1.79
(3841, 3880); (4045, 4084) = 1.82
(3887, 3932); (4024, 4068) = 1.59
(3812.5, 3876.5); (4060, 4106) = 1.91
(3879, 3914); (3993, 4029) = 1.61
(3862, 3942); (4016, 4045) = 1.80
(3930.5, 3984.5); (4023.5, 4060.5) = 1.74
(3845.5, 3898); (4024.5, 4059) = 1.85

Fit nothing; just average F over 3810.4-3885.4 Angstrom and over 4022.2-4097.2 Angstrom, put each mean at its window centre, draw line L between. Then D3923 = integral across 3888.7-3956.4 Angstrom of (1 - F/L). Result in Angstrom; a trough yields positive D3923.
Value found 4.8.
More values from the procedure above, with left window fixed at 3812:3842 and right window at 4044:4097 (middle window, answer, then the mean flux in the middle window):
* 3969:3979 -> 3.3 Angstrom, 8.36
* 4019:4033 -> -2.6 Angstrom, 16.7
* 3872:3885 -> 0.5 Angstrom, 9.17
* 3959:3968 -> 2.4 Angstrom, 8.95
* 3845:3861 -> -2.0 Angstrom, 9.89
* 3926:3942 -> 6.0 Angstrom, 7.06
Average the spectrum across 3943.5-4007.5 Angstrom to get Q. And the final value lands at 14.1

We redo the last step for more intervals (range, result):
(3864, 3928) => 10.4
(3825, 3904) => 9.15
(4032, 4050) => 16.3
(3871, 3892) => 8.89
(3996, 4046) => 16.3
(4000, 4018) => 16.2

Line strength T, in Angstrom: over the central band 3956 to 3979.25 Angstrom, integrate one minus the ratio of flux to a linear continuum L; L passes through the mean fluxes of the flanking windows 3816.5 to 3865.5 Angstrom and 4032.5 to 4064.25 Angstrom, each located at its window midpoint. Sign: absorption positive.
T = 7.1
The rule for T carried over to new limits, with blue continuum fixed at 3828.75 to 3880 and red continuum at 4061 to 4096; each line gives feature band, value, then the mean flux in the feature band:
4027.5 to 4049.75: -3.39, 16.4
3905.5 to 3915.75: -1.95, 12.4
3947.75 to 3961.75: -0.43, 12.1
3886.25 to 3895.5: 0.65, 9.16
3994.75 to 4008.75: -2.82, 15.8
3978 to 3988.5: -1.48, 14.4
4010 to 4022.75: -2.55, 16.3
